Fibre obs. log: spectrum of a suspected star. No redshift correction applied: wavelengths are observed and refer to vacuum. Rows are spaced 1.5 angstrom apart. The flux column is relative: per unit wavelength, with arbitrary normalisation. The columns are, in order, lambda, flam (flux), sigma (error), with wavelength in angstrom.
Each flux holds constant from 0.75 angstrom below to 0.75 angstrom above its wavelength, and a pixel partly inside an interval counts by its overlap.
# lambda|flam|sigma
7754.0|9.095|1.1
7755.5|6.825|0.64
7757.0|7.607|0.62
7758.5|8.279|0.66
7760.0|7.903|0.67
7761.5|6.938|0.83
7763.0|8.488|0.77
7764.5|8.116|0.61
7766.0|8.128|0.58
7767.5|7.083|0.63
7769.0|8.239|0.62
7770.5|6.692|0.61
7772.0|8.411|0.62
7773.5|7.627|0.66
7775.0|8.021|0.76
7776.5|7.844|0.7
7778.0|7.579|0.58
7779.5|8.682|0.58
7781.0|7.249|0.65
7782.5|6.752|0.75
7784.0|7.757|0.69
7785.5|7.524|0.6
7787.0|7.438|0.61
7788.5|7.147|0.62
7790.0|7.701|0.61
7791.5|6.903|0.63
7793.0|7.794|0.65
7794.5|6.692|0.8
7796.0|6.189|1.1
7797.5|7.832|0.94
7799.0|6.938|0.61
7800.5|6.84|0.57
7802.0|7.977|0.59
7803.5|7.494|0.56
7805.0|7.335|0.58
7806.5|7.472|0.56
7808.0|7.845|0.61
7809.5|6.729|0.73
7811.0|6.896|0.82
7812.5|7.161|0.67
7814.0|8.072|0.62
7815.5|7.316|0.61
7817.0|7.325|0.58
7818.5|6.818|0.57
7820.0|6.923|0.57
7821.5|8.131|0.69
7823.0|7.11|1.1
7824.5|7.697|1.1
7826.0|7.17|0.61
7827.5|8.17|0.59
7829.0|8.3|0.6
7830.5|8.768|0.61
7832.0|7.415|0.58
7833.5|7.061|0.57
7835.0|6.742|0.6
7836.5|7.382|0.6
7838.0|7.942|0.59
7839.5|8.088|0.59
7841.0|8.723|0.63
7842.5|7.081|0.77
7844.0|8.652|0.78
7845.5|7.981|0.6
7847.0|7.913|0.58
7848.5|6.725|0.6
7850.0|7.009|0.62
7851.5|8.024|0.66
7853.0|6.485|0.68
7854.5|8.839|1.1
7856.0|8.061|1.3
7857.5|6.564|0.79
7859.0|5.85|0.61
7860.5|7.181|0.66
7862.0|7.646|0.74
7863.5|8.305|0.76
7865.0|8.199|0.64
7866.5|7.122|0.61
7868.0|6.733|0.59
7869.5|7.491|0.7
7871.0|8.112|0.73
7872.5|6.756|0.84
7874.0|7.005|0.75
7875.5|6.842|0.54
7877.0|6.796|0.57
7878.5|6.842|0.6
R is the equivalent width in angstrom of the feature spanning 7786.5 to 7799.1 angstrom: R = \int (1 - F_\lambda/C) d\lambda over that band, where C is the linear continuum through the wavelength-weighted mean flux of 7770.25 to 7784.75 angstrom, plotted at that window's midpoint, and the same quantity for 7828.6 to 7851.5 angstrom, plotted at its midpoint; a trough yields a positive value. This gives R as 0.8 angstrom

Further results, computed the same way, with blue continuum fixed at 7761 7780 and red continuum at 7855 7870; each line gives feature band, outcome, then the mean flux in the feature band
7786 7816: 1.48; 7.29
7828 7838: -0.20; 7.65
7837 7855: -0.83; 7.77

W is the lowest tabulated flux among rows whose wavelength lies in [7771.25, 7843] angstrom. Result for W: 6.189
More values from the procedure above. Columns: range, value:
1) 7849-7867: 5.85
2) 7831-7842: 6.742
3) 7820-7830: 6.923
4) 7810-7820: 6.818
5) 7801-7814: 6.729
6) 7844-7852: 6.725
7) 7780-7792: 6.752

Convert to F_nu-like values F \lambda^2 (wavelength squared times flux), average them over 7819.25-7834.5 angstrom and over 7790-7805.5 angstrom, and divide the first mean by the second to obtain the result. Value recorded 1.1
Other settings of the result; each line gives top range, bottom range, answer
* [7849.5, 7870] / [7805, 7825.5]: 1.02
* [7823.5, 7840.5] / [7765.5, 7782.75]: 1.01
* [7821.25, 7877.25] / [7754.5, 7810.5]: 1.02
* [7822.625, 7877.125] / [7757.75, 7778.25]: 0.98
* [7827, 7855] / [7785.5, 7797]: 1.09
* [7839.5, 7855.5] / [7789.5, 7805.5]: 1.09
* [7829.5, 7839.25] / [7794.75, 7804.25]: 1.07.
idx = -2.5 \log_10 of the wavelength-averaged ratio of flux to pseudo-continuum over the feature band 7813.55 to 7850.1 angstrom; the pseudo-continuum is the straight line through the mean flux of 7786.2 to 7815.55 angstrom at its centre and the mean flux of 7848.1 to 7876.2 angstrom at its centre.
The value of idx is -0.047 mag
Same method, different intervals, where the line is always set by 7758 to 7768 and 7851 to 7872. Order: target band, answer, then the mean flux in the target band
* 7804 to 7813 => 0.062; 7.25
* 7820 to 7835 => -0.010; 7.67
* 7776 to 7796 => 0.050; 7.41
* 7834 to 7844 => -0.024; 7.72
